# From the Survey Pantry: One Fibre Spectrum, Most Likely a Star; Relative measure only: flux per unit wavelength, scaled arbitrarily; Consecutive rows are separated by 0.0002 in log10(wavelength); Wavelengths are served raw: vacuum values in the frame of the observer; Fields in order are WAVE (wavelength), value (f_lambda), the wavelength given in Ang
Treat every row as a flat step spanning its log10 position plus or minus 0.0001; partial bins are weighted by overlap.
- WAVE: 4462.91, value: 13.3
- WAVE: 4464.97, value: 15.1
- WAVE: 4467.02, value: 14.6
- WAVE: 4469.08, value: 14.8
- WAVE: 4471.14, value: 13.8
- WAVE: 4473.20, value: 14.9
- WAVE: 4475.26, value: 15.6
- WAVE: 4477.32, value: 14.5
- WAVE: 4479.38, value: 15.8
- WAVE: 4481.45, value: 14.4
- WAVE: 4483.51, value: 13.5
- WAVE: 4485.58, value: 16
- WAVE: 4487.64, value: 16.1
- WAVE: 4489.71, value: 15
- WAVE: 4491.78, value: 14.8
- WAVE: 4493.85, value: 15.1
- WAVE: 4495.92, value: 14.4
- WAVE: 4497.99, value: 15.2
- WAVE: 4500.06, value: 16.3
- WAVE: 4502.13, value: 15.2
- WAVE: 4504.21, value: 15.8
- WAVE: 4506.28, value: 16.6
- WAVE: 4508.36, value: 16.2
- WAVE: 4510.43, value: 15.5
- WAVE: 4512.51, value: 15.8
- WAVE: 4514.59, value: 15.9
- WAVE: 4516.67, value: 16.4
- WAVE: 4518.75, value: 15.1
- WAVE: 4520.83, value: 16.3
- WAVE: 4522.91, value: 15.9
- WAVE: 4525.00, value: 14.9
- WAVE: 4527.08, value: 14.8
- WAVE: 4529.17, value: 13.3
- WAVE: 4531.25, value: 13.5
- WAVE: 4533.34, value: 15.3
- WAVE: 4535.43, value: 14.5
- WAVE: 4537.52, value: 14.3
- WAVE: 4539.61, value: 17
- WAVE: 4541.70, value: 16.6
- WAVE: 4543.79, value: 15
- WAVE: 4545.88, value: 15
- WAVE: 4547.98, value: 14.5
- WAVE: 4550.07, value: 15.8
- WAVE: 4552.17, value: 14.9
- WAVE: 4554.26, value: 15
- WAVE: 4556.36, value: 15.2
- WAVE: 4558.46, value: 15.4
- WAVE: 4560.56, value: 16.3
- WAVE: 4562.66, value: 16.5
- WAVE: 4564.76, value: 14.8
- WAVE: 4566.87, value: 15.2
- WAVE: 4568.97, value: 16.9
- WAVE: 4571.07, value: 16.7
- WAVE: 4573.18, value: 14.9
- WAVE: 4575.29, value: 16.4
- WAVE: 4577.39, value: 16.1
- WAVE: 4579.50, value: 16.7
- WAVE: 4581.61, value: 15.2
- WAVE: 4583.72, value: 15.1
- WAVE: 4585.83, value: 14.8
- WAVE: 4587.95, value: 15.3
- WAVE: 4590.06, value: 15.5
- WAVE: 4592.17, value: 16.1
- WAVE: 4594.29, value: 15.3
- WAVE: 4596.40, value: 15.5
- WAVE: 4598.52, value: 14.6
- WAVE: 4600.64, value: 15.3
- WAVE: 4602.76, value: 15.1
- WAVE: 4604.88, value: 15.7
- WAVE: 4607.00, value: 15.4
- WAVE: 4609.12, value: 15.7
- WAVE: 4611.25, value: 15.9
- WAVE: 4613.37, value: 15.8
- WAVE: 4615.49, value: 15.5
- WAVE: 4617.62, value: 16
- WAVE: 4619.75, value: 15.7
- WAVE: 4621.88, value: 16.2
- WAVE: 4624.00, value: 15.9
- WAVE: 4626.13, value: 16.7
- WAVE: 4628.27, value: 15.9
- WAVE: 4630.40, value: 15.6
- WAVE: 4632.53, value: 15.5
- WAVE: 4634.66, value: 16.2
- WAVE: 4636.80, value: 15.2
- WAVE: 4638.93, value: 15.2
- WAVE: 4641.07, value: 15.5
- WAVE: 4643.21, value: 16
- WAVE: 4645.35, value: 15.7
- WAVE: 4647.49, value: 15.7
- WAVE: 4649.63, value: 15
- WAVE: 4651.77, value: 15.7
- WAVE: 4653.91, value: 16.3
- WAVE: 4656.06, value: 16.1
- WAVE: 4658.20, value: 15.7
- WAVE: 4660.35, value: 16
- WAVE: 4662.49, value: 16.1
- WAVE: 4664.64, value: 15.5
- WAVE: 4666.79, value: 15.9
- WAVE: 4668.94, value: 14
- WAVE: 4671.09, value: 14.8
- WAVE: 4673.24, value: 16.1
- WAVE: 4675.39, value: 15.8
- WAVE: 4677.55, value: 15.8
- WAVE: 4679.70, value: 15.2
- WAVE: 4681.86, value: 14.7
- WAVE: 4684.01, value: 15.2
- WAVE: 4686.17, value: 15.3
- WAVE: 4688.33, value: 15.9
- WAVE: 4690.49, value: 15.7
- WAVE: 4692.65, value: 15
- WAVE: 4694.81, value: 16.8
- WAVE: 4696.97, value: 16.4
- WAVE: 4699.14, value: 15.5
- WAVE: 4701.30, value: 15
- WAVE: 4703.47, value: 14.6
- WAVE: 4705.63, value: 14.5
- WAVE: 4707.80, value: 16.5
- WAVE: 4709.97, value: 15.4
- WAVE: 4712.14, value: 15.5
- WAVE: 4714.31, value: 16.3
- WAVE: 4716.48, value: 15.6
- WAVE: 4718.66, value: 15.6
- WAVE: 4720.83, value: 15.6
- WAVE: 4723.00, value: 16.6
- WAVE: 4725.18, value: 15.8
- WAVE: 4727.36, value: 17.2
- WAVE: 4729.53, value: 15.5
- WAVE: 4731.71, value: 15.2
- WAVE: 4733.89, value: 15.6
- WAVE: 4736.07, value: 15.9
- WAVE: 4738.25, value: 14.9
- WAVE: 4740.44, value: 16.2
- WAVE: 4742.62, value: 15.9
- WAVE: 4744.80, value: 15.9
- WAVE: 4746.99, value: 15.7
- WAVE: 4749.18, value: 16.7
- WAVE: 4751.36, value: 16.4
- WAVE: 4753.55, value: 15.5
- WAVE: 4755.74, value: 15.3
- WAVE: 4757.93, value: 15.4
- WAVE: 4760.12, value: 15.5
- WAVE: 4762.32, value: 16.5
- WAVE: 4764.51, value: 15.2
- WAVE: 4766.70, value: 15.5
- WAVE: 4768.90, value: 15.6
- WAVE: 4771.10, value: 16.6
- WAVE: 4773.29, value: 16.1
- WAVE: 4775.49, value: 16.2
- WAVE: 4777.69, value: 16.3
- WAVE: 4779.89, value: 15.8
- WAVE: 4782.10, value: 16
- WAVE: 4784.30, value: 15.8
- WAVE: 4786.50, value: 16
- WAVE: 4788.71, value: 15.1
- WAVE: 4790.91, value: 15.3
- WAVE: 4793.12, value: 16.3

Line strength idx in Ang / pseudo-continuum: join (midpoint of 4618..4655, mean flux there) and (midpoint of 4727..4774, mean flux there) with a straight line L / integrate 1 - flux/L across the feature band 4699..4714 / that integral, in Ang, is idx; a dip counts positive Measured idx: 0.4 Ang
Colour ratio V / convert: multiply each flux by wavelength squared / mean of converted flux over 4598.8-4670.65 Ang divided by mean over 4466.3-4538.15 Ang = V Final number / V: 1.1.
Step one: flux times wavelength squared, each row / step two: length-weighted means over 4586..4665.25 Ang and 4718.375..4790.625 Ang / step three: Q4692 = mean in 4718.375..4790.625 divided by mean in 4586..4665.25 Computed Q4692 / 1.07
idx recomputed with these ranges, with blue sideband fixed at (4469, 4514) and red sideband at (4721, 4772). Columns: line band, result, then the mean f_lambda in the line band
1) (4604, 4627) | -0.5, 15.9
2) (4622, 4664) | -0.5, 15.8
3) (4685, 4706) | 0.3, 15.5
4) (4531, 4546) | 0.1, 15.2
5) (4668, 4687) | 0.6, 15.2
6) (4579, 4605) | 0.2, 15.4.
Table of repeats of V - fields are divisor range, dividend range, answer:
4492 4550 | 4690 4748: 1.12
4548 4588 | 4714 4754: 1.09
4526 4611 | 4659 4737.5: 1.07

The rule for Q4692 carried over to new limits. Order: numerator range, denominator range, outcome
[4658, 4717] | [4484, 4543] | 1.09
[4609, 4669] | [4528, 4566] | 1.08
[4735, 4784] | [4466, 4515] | 1.17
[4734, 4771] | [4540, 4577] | 1.10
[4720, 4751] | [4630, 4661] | 1.05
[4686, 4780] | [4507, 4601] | 1.10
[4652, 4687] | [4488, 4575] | 1.07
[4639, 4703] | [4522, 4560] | 1.09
